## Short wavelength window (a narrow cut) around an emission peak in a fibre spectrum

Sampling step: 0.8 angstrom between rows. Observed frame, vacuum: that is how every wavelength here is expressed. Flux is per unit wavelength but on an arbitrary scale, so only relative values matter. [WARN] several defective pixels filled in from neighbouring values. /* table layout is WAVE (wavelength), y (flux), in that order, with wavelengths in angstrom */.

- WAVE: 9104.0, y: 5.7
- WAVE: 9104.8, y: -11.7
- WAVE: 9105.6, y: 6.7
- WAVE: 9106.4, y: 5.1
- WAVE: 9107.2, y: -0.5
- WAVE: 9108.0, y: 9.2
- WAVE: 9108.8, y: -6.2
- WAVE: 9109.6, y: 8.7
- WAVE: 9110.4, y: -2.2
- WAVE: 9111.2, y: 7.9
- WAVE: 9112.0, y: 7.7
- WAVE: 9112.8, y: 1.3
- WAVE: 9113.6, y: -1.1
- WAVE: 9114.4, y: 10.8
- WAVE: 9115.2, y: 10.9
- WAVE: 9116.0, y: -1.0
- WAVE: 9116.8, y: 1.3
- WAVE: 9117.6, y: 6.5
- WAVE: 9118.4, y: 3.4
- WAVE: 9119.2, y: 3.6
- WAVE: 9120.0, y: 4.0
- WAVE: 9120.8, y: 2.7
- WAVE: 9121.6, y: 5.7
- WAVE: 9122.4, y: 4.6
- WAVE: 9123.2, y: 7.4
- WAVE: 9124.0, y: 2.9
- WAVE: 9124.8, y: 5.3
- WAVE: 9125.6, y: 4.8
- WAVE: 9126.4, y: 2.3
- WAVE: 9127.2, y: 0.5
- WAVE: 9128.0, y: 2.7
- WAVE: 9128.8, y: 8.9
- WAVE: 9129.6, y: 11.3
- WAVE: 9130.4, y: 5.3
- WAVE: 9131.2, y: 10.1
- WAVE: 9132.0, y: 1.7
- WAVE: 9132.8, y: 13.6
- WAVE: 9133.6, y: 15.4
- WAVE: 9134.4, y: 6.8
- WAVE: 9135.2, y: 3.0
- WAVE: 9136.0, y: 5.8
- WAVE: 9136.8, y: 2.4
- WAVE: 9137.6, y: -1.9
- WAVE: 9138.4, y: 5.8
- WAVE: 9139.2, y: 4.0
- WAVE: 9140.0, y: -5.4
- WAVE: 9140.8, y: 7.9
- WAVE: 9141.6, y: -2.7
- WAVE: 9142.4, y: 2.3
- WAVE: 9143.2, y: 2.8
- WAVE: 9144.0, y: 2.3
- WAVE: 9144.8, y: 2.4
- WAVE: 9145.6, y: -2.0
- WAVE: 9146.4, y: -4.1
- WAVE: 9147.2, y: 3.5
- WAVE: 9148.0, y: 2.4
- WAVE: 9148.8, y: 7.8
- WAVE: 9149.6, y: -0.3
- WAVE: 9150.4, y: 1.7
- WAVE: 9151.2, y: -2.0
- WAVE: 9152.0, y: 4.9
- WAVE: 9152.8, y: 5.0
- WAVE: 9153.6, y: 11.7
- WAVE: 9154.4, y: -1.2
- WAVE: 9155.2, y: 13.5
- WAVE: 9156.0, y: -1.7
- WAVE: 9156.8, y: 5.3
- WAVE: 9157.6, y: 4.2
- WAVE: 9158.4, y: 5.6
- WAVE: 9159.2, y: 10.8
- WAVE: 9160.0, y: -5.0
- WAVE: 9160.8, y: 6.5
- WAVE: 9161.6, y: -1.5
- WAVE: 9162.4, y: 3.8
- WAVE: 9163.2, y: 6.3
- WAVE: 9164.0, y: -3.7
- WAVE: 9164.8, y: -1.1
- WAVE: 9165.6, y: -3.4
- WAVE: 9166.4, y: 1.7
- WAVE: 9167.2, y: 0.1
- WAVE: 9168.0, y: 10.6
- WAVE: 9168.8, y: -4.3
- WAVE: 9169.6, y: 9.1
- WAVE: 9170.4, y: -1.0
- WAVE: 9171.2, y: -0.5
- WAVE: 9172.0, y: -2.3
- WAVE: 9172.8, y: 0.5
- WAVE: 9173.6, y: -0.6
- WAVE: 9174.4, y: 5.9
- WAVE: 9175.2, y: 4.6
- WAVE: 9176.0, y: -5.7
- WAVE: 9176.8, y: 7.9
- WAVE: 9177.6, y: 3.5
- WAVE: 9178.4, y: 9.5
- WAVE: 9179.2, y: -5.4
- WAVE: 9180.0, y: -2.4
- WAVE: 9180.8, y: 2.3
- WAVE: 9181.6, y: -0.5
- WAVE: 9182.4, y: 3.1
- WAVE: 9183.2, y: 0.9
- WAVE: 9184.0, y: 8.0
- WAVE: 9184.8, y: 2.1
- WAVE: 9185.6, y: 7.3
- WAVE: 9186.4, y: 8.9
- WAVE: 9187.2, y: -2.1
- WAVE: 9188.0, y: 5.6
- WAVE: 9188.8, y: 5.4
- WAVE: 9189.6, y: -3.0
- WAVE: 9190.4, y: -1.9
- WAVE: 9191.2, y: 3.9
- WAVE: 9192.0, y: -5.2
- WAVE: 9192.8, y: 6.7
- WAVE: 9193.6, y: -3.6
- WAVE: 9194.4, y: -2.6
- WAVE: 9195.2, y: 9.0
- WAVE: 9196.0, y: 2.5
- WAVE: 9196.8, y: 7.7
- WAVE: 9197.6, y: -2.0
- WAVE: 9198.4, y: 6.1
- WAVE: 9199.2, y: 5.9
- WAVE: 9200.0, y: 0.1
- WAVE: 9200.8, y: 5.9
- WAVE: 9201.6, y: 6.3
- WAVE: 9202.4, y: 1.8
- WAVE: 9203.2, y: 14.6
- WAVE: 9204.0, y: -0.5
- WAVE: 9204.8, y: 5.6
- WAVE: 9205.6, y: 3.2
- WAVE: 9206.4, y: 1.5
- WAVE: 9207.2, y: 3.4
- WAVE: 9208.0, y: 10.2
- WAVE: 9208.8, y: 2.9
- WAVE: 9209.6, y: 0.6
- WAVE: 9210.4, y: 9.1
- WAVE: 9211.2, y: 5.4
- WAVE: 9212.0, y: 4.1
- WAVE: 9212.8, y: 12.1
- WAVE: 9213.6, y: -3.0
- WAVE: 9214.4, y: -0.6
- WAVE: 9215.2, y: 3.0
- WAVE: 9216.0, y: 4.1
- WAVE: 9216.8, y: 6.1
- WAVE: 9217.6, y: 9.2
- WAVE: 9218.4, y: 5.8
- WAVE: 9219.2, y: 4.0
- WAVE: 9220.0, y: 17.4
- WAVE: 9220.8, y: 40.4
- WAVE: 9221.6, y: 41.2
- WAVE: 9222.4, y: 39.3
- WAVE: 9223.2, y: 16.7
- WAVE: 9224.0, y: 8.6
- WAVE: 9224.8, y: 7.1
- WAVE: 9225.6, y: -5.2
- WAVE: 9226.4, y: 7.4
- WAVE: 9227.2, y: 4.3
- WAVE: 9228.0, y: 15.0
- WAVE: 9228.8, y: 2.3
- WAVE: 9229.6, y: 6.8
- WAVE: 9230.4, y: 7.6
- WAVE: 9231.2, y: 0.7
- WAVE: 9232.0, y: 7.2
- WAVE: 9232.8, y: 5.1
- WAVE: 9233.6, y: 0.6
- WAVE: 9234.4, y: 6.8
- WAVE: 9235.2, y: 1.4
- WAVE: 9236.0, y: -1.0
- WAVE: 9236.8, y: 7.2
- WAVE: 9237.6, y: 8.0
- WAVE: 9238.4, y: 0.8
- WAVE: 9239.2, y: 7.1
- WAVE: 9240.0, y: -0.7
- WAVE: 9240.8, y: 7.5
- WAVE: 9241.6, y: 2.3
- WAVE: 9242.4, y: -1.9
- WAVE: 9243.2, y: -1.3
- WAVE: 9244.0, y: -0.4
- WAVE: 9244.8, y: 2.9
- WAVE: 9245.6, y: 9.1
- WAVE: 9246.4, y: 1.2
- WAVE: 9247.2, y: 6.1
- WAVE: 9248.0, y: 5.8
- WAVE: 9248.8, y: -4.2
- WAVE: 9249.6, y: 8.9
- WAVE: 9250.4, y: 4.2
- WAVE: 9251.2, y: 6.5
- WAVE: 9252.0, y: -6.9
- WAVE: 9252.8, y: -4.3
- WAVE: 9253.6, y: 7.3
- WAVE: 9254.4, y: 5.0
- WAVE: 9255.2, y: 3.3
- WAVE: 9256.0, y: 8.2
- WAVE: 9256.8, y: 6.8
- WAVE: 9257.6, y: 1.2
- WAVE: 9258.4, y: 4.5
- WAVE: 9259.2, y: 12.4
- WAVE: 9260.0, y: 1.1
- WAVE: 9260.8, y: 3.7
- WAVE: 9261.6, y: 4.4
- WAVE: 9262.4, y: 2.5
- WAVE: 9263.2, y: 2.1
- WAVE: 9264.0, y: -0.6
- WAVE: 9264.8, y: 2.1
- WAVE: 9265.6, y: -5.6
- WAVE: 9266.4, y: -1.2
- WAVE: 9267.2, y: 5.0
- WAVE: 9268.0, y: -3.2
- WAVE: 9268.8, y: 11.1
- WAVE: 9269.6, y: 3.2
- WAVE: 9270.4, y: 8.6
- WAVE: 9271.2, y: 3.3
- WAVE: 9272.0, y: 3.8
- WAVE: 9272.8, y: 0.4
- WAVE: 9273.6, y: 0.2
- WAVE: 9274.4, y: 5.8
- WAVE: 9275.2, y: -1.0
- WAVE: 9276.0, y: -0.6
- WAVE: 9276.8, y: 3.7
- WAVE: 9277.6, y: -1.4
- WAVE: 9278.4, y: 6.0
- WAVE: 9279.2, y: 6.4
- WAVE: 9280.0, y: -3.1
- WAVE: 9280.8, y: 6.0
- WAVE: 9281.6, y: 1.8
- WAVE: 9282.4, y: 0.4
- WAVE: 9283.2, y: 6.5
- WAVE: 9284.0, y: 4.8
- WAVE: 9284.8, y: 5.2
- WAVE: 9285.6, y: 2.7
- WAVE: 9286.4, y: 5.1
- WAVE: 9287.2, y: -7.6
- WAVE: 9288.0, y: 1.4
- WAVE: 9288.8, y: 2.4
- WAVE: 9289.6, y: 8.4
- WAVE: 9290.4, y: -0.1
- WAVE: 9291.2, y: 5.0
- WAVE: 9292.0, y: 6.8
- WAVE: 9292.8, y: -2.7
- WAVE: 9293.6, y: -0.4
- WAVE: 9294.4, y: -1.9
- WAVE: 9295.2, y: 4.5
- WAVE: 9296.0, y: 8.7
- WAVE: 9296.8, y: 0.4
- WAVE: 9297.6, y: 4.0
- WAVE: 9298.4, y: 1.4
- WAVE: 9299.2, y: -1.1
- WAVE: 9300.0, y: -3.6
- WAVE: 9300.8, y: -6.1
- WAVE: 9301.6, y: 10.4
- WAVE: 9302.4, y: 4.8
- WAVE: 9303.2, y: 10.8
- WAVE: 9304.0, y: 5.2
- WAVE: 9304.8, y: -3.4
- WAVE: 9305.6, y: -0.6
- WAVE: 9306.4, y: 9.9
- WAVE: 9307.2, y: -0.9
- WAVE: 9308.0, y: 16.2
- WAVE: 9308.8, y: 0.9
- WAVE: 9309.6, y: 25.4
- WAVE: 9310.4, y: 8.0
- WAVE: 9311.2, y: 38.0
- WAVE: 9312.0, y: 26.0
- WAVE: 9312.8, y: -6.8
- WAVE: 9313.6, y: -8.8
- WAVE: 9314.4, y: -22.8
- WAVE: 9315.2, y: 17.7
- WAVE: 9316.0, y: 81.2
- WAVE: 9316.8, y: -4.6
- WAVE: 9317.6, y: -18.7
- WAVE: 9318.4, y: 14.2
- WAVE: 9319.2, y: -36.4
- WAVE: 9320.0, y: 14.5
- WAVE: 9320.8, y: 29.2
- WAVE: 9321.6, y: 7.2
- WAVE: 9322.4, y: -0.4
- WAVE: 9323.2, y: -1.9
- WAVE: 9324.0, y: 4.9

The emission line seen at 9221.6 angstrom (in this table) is [O III] 5007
